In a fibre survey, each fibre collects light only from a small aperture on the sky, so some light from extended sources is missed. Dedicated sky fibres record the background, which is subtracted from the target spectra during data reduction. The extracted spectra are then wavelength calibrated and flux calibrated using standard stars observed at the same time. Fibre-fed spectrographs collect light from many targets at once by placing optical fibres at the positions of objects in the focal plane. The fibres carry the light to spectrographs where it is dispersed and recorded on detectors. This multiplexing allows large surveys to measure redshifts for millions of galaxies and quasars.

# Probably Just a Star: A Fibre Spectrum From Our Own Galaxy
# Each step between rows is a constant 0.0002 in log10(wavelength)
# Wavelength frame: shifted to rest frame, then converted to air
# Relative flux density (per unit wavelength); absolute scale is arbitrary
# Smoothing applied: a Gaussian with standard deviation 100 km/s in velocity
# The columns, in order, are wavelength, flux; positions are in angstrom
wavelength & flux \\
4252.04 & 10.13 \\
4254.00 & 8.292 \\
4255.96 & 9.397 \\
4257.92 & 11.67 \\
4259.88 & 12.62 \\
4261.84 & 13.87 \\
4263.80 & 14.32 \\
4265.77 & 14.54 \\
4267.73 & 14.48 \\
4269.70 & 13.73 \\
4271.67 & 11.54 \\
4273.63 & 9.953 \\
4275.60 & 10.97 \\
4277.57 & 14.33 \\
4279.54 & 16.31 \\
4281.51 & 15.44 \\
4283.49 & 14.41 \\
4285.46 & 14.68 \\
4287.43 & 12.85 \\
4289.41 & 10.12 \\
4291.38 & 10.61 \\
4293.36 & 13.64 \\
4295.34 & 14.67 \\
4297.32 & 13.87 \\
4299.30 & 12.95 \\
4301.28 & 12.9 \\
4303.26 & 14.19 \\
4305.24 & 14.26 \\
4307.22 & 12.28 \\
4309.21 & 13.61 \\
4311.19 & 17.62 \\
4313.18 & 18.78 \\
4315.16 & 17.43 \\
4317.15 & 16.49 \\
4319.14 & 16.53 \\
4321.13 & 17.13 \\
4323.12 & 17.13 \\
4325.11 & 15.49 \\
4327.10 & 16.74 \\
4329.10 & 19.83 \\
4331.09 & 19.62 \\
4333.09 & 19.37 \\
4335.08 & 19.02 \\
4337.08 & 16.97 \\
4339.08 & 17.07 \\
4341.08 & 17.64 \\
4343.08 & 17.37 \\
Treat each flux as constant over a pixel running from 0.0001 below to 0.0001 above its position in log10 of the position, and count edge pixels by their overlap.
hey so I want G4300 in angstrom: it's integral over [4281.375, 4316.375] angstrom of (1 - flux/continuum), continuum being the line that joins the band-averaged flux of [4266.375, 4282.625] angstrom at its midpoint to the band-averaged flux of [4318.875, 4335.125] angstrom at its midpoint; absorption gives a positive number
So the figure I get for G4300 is 3.1 angstrom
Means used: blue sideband 13.4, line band 14.1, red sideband 17.9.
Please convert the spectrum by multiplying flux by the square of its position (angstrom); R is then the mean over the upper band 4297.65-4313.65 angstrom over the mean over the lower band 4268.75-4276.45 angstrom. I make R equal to 1.27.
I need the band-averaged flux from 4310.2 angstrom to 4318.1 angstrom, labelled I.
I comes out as 17.6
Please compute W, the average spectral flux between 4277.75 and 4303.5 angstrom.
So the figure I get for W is 13.6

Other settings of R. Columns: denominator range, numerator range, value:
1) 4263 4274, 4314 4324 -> 1.31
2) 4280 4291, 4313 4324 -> 1.29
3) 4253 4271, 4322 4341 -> 1.47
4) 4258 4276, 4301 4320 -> 1.23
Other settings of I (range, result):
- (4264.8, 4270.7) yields 14.2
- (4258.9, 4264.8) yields 13.6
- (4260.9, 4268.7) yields 14.3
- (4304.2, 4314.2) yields 15.3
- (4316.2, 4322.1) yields 16.7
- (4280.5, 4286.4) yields 14.8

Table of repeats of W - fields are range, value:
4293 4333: 15.9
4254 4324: 13.9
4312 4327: 17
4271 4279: 12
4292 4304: 13.6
